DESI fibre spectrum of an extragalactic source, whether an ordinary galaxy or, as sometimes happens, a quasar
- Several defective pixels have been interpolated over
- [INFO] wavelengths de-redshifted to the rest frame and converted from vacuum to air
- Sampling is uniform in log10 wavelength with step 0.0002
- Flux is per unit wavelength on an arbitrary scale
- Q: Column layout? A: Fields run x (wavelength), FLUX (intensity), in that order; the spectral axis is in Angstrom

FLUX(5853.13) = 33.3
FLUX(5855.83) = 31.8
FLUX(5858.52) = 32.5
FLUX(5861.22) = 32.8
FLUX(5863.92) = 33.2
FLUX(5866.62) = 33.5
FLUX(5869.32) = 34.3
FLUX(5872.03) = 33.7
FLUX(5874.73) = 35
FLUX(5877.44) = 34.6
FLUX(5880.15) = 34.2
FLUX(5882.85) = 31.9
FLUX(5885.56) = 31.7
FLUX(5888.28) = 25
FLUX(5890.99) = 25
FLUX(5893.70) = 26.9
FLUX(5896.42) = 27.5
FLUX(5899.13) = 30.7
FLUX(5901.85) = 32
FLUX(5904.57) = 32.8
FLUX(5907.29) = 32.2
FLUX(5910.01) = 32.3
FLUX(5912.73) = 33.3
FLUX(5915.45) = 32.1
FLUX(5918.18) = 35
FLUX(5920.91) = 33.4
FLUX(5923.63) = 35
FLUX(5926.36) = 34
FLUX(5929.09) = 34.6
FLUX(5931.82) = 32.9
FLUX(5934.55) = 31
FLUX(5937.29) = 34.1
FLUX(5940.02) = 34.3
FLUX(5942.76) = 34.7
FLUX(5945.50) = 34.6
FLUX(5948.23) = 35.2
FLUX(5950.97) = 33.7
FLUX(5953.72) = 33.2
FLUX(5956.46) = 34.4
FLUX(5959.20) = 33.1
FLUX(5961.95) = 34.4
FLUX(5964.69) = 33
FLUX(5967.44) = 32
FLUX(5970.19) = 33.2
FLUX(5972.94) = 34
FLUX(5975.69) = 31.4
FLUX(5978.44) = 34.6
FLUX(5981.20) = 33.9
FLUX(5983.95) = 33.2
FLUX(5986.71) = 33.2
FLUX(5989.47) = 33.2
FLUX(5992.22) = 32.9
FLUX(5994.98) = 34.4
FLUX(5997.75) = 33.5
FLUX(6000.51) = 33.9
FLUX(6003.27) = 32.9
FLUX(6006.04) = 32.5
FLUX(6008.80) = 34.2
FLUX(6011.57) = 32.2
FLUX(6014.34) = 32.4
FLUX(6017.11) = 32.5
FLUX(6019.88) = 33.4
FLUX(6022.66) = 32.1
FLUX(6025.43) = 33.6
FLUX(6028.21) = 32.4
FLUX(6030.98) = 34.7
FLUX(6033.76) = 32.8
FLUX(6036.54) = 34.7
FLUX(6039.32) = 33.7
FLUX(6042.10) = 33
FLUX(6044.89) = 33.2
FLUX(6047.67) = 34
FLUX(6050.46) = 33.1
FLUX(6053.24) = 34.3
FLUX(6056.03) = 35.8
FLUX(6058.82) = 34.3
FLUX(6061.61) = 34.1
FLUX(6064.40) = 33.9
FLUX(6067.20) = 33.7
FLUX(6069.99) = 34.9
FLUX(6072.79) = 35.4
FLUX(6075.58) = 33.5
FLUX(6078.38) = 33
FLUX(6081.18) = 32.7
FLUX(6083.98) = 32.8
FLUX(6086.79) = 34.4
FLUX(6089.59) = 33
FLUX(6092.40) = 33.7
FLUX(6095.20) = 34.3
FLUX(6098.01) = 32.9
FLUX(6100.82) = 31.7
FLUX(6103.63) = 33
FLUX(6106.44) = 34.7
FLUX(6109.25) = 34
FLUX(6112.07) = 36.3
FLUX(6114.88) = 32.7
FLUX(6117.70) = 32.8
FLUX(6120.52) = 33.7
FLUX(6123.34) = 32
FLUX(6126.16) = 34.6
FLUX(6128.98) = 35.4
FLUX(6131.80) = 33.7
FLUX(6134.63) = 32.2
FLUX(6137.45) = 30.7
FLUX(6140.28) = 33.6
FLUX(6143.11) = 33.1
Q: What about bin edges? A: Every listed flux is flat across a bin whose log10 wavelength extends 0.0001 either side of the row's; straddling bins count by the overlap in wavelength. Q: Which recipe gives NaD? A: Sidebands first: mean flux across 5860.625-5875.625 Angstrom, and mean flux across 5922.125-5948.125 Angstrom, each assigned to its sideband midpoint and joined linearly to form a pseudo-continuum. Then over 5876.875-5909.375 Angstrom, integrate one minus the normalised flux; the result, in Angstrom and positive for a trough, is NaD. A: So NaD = 3.4 Angstrom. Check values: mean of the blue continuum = 33.8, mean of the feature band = 30.3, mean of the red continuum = 34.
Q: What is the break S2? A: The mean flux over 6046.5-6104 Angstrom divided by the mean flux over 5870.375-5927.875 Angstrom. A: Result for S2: 1.06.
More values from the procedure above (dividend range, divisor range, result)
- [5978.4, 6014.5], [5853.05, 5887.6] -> 1.01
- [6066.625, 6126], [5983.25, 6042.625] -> 1.01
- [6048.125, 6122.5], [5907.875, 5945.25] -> 1.01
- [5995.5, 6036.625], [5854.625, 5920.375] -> 1.04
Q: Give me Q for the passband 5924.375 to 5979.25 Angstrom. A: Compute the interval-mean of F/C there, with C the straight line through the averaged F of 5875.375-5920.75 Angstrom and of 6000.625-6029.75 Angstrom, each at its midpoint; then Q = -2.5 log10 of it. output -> -0.055 mag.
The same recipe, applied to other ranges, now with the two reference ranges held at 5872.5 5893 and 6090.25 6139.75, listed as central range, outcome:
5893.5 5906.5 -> 0.03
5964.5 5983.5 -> -0.04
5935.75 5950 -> -0.09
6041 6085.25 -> -0.03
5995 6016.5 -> -0.03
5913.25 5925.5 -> -0.08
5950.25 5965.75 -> -0.06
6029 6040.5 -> -0.04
